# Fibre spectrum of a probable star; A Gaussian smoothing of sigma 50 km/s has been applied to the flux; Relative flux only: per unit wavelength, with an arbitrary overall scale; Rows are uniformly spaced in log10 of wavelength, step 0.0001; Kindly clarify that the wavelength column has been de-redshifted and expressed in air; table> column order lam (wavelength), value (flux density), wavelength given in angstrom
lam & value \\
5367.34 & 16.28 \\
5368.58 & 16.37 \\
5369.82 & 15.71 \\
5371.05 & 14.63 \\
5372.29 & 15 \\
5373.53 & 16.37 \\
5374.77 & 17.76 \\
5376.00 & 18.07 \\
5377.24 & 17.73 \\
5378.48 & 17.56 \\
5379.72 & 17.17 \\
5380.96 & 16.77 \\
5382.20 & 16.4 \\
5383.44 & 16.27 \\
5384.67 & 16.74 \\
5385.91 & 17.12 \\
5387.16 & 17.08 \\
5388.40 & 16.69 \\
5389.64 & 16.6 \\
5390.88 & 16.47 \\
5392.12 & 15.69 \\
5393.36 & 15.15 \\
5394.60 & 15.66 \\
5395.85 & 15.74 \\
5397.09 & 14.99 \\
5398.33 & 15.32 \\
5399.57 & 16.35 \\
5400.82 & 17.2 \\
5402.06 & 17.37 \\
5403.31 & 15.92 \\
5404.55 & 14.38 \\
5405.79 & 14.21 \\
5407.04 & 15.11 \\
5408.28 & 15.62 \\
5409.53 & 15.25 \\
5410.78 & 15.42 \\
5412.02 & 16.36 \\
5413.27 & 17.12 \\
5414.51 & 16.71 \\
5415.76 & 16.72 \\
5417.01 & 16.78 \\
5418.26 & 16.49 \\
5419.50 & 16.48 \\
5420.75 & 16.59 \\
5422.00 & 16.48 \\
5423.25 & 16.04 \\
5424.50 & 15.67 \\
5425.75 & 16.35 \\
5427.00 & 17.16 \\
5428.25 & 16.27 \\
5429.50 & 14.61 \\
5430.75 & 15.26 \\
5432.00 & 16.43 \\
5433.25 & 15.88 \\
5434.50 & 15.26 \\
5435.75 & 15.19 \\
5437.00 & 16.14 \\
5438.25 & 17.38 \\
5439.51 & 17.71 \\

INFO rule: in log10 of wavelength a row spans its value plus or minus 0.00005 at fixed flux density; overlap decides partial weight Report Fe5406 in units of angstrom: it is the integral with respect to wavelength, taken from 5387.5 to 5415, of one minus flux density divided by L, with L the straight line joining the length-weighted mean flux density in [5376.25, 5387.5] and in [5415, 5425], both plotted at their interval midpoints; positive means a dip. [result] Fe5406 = 1.3 angstrom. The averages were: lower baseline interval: 17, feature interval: 15.9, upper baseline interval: 16.4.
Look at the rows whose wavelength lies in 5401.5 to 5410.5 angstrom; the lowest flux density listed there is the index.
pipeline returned 14.21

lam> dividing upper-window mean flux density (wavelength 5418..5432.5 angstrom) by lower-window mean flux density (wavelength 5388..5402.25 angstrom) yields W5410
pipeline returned 1.01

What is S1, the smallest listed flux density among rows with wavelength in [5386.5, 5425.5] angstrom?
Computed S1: 14.21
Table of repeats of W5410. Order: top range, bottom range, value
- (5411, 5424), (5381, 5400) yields 1.02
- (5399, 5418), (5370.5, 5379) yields 0.96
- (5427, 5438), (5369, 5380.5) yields 0.95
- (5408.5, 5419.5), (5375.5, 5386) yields 0.96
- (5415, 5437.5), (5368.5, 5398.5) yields 0.98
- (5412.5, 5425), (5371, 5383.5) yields 0.98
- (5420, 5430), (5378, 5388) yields 0.96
